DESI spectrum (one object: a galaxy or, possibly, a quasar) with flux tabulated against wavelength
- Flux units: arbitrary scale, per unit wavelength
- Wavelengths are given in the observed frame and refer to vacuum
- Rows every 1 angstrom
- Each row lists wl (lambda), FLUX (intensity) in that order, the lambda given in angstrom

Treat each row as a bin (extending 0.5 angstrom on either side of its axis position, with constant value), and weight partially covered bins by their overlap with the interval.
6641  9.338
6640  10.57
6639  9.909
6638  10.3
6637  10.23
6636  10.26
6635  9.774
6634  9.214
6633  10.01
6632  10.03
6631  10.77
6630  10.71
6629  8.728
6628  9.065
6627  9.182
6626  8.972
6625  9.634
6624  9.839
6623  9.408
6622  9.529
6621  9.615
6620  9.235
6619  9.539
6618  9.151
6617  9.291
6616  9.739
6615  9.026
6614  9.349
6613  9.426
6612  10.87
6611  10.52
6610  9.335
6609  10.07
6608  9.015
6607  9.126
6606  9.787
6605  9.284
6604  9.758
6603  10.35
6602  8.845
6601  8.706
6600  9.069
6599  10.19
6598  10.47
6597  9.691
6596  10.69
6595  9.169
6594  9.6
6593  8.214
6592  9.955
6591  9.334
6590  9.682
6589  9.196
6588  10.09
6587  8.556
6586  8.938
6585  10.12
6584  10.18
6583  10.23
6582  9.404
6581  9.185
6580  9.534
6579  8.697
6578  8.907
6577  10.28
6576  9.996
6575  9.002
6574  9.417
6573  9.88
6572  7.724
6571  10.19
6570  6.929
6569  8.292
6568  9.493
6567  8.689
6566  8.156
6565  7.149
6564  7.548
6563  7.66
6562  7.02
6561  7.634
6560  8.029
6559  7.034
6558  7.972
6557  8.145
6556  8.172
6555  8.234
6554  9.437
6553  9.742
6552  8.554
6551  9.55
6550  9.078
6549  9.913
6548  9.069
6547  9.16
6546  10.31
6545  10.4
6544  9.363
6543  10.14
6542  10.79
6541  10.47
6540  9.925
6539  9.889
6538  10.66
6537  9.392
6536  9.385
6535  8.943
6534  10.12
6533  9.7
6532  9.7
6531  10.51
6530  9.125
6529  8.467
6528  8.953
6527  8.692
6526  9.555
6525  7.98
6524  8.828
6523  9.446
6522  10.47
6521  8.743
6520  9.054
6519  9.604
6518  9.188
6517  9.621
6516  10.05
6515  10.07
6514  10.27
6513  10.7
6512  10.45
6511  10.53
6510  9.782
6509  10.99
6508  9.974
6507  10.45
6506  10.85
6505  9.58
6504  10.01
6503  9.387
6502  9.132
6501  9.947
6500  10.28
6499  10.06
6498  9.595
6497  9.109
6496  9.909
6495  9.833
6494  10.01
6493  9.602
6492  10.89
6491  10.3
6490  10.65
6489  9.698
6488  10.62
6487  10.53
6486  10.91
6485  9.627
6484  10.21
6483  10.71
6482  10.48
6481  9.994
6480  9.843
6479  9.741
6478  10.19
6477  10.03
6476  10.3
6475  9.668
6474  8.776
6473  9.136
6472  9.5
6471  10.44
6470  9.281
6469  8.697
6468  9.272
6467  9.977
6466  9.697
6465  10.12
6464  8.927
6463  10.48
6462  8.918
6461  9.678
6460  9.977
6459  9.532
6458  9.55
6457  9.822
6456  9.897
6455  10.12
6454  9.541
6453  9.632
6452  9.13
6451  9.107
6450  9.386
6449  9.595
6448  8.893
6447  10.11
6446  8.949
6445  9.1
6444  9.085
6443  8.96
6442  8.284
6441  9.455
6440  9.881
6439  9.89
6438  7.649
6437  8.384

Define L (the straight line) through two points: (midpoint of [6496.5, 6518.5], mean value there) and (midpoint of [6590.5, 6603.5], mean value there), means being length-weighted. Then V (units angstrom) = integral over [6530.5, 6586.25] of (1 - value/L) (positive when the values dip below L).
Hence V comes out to 3.5 angstrom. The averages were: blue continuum 10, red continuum 9.56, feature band 9.14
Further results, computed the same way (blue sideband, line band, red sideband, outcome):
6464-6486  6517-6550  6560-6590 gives -1.0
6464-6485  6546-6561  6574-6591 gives 1.3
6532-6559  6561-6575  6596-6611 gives 1.8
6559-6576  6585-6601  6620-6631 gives -1.2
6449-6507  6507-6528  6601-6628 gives 0.1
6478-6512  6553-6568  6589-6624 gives 2.7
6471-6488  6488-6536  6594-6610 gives 0.7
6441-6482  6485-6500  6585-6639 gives -0.9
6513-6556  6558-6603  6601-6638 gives 2.7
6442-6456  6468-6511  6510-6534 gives -2.3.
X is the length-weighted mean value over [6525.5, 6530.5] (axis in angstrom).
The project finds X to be 8.96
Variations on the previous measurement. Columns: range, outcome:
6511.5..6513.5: 10.6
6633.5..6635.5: 9.49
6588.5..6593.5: 9.28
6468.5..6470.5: 8.99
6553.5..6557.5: 8.5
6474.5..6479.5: 9.99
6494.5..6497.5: 9.62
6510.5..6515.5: 10.4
